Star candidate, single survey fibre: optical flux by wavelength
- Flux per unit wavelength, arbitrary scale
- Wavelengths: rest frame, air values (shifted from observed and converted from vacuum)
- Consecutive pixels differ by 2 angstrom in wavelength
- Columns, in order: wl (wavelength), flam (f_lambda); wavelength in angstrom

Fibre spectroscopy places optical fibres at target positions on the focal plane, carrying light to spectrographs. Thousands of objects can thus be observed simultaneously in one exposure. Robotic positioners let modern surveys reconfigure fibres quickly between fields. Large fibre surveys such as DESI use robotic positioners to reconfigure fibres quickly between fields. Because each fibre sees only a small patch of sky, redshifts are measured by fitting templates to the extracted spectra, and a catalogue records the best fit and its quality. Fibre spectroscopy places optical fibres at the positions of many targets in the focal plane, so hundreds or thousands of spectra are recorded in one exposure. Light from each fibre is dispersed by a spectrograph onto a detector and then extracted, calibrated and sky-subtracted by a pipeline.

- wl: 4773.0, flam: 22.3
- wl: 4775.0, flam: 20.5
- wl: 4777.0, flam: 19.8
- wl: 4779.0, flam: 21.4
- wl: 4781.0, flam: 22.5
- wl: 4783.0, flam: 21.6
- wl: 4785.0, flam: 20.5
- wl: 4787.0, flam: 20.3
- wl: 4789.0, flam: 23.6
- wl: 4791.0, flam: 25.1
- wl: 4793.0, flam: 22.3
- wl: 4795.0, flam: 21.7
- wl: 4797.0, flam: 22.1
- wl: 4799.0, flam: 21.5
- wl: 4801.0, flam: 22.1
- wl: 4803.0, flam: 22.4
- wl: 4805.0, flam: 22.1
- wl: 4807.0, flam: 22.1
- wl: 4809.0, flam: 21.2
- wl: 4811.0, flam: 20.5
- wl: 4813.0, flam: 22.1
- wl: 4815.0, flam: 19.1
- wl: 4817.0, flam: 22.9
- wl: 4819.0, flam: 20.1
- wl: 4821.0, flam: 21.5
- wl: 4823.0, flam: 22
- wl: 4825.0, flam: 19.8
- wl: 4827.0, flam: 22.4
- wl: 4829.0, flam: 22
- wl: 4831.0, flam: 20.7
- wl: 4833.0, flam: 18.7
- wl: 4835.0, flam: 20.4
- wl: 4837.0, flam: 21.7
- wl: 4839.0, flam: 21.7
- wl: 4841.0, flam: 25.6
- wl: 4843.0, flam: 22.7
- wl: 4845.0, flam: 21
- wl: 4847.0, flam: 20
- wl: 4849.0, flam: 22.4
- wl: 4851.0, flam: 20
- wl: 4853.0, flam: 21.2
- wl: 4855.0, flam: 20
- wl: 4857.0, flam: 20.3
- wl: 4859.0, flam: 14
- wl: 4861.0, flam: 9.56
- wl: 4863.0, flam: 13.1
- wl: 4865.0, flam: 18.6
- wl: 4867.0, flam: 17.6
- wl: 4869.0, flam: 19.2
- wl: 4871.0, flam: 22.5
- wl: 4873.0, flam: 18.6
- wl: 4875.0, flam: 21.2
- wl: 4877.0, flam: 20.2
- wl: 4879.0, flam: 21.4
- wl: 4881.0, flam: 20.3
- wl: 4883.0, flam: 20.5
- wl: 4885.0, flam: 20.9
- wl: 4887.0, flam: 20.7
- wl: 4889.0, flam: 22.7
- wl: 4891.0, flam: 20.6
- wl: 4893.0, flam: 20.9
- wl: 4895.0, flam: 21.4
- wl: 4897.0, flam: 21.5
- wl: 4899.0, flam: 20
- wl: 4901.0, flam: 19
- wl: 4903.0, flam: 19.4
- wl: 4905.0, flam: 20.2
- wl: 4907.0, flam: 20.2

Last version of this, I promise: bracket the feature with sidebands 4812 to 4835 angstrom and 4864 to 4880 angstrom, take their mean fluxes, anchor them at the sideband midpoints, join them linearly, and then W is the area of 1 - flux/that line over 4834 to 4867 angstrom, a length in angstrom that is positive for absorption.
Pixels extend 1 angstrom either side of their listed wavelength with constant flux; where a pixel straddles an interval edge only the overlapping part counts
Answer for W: 1.6 angstrom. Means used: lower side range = 21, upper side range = 19.9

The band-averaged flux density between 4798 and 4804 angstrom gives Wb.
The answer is 22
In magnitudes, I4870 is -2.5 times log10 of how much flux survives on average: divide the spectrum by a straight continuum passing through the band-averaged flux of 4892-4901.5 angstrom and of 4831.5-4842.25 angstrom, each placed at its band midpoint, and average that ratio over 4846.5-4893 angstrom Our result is 0.09 mag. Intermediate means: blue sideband 21.6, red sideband 20.6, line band 19.4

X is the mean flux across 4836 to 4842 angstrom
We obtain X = 23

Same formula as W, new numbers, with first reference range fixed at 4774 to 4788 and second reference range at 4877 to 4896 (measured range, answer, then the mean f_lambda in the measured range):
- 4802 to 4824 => -0.5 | 21.5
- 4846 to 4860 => 0.9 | 19.7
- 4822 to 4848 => -0.6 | 21.4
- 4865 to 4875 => 0.7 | 19.6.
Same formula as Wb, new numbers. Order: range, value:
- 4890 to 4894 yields 20.8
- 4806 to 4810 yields 21.6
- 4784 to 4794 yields 22.4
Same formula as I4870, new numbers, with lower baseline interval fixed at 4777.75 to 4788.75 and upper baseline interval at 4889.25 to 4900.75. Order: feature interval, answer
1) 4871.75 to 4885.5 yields 0.03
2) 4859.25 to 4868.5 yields 0.37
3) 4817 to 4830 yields -0.01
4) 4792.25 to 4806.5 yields -0.04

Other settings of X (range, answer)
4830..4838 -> 20.4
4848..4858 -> 20.8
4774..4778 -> 20.1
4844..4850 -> 21.1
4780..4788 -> 21.2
